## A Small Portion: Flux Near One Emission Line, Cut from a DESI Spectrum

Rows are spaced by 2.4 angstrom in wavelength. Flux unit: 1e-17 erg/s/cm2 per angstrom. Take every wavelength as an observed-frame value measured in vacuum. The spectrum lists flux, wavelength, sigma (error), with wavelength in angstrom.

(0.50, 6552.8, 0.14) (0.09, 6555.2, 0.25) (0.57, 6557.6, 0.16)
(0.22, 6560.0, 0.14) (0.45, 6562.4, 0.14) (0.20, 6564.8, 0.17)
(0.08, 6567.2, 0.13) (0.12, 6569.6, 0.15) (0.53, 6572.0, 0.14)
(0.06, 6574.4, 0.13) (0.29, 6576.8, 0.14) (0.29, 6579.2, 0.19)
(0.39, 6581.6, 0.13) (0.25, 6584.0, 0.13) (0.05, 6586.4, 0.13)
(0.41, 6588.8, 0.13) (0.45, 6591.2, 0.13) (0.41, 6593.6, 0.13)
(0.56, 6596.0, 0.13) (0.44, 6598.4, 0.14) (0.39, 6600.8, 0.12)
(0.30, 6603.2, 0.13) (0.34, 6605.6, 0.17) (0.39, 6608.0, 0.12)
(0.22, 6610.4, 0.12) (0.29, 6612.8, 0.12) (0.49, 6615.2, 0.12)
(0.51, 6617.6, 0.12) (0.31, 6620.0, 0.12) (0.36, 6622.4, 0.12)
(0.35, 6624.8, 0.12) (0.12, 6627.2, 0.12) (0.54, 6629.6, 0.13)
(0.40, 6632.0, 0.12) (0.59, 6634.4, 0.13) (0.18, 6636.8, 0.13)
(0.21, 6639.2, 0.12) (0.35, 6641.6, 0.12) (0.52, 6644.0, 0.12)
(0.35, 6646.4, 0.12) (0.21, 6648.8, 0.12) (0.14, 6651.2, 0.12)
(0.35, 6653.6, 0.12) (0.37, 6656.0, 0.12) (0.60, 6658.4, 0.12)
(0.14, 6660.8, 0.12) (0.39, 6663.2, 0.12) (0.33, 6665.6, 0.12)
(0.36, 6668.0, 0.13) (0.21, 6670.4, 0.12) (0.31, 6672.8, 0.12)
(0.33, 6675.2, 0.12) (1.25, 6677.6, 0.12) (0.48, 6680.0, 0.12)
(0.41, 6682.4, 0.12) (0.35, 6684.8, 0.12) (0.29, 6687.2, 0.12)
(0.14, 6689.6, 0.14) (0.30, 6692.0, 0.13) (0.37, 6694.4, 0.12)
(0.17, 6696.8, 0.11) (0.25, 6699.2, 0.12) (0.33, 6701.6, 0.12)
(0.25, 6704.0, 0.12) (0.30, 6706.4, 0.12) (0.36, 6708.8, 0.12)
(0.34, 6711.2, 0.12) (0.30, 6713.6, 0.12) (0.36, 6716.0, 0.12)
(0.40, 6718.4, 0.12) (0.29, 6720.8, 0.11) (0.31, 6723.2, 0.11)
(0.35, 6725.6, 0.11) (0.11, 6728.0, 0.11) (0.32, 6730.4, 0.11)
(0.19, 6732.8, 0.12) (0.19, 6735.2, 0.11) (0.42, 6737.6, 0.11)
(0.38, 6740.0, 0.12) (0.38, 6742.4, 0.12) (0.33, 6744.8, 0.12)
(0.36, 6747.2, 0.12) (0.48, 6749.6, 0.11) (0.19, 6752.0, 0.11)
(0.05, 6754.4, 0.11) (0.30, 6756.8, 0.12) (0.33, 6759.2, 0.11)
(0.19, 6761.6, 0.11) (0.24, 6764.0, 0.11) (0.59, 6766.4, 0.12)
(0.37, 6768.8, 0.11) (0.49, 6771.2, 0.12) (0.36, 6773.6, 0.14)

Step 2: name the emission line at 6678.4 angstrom H-beta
